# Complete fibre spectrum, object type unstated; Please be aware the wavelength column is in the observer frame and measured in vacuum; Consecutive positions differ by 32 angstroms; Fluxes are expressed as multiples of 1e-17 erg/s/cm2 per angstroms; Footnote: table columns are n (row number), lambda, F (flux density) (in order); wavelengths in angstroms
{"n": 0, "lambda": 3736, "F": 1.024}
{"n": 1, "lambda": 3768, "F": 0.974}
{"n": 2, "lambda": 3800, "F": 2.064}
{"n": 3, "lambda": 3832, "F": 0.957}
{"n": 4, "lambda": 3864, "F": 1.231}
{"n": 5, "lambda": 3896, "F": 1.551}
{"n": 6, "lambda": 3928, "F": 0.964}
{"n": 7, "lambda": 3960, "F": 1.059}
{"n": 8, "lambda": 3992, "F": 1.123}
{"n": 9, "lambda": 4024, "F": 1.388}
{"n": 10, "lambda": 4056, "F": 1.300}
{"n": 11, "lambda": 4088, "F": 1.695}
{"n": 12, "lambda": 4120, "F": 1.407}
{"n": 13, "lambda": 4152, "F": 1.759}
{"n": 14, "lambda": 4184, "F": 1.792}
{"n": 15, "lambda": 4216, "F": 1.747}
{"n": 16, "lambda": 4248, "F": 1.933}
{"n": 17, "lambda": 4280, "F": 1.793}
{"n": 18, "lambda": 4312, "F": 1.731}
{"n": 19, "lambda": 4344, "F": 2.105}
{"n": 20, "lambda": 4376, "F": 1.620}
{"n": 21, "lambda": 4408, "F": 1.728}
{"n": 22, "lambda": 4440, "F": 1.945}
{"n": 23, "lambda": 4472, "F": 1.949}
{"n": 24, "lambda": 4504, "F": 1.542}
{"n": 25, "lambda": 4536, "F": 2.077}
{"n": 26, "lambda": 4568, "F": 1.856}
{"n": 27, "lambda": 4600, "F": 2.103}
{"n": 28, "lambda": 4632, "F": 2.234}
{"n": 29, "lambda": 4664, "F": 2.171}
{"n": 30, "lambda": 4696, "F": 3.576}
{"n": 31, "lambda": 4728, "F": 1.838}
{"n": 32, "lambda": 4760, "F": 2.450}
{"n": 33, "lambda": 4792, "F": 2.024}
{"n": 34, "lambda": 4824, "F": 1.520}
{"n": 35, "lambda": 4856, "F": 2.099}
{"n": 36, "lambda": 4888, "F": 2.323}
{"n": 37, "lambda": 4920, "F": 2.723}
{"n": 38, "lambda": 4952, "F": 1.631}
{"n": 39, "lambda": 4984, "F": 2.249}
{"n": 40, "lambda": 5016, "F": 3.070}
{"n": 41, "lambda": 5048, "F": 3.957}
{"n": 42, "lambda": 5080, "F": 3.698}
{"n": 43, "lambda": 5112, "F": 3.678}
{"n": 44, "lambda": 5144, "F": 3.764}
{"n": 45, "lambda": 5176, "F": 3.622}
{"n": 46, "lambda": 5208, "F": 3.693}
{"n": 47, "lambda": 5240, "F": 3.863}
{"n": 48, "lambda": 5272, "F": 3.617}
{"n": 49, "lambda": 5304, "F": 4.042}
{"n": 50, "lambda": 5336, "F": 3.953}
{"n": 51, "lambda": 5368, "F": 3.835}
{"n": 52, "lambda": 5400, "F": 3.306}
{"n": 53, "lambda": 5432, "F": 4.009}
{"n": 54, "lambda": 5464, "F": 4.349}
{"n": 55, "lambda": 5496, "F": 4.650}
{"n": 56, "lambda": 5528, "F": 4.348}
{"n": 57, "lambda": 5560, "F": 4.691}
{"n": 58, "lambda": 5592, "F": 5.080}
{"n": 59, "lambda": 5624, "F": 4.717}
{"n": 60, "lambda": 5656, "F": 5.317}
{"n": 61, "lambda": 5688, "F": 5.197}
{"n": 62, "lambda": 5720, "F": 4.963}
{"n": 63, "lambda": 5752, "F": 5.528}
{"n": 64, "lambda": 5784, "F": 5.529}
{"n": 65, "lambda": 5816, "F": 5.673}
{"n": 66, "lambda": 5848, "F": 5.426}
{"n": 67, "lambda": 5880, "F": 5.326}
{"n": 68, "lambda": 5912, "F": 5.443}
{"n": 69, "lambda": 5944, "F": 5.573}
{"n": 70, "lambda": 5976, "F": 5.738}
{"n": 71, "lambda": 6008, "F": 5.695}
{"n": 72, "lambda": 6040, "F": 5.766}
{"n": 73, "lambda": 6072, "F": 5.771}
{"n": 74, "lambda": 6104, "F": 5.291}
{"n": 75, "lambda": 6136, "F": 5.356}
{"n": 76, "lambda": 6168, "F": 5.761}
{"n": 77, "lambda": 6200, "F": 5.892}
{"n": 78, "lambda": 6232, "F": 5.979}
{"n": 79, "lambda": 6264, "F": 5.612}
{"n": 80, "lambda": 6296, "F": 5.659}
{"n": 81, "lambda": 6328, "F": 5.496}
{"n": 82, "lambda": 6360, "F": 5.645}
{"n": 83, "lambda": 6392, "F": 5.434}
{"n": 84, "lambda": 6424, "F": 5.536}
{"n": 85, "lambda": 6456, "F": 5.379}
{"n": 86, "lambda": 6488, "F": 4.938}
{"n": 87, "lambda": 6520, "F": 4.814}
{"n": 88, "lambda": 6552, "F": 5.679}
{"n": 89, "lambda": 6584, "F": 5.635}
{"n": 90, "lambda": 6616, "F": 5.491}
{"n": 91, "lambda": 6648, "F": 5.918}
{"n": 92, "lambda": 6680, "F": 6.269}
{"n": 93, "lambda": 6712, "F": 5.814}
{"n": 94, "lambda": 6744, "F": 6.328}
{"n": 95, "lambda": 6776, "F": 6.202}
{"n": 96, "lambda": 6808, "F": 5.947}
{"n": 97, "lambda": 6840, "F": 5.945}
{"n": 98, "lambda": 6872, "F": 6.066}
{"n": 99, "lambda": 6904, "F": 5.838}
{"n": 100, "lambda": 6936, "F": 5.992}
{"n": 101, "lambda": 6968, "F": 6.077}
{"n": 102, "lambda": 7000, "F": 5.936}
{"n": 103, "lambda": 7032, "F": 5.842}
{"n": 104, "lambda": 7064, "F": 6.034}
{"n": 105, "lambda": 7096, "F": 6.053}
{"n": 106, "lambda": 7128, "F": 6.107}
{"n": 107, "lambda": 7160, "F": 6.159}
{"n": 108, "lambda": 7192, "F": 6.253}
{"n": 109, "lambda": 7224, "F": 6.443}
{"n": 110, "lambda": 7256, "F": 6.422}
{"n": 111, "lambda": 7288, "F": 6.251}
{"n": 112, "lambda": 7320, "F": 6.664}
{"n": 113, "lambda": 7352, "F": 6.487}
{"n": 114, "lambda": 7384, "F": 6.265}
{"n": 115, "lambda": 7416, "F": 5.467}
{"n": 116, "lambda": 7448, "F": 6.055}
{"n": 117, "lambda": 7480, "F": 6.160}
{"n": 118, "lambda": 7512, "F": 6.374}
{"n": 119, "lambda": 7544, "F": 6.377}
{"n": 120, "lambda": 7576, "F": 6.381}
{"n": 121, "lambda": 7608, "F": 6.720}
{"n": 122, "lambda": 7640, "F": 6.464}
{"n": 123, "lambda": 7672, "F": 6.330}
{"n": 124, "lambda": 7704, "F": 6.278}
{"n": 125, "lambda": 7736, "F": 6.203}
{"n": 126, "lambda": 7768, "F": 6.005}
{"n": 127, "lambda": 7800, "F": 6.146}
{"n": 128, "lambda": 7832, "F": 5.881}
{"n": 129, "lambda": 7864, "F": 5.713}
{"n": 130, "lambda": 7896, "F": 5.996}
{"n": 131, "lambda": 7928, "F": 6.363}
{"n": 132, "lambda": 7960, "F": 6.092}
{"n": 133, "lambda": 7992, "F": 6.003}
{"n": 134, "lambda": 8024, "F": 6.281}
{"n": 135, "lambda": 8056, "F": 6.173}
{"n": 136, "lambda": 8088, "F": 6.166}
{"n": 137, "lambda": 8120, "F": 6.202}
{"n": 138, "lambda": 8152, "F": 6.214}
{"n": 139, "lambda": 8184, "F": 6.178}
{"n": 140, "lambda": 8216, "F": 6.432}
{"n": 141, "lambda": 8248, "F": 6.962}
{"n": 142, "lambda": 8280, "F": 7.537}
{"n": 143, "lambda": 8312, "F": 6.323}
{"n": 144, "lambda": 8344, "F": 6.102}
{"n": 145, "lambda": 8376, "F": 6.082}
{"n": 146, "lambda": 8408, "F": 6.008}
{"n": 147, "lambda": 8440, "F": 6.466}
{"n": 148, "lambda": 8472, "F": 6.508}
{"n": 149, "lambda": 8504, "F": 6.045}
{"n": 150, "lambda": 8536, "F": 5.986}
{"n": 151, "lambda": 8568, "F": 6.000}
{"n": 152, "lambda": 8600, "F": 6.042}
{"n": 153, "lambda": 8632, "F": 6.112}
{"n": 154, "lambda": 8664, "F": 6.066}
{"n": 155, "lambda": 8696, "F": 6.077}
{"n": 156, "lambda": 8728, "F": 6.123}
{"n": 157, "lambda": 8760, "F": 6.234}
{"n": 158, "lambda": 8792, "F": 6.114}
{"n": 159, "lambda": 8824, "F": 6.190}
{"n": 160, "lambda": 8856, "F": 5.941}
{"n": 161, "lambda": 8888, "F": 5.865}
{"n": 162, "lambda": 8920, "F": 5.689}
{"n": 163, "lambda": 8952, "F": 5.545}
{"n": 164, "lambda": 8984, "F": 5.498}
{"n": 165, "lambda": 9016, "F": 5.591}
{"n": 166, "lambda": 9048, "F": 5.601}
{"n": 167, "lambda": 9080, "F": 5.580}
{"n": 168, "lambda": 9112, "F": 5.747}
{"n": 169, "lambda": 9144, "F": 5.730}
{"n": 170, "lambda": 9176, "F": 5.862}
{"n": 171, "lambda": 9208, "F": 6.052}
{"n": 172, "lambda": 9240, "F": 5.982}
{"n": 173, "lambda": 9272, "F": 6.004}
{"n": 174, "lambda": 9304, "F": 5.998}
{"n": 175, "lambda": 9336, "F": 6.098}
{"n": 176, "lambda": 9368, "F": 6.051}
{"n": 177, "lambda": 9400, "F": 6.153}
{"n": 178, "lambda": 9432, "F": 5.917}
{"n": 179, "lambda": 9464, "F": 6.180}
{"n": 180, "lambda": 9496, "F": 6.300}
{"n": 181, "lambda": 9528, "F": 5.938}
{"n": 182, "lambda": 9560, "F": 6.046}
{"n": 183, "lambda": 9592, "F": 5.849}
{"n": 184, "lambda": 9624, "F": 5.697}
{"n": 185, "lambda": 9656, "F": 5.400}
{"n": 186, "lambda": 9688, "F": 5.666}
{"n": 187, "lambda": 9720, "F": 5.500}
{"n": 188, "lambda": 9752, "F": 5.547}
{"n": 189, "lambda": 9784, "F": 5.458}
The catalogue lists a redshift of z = 0.26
